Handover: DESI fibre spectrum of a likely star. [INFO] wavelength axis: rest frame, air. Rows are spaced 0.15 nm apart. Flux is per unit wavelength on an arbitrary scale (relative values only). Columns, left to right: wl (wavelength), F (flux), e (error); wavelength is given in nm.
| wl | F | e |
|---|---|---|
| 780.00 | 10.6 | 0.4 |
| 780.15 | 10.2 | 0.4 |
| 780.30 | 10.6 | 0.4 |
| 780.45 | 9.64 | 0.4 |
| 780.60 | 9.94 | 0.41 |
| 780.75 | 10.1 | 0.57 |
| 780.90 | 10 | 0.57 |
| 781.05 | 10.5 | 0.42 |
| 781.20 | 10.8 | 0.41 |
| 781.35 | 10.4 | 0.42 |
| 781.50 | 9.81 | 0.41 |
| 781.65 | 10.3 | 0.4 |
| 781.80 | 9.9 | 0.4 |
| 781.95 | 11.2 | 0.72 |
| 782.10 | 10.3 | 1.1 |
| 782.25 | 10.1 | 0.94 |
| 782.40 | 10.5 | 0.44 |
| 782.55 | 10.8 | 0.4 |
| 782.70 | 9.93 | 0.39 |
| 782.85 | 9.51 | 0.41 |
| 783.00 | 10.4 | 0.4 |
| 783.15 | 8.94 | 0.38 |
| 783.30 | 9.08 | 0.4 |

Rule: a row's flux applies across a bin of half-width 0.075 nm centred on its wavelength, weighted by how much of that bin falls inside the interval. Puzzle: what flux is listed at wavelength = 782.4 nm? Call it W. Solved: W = 10.5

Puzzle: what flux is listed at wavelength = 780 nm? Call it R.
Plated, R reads 10.6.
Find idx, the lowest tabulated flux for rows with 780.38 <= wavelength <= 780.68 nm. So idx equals 9.64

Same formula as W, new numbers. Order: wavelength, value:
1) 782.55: 10.8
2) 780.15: 10.2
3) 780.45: 9.64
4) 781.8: 9.9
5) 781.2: 10.8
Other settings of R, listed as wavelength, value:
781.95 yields 11.2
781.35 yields 10.4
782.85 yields 9.51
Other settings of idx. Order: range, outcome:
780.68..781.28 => 10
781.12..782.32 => 9.81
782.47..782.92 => 9.51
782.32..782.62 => 10.5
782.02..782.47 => 10.1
